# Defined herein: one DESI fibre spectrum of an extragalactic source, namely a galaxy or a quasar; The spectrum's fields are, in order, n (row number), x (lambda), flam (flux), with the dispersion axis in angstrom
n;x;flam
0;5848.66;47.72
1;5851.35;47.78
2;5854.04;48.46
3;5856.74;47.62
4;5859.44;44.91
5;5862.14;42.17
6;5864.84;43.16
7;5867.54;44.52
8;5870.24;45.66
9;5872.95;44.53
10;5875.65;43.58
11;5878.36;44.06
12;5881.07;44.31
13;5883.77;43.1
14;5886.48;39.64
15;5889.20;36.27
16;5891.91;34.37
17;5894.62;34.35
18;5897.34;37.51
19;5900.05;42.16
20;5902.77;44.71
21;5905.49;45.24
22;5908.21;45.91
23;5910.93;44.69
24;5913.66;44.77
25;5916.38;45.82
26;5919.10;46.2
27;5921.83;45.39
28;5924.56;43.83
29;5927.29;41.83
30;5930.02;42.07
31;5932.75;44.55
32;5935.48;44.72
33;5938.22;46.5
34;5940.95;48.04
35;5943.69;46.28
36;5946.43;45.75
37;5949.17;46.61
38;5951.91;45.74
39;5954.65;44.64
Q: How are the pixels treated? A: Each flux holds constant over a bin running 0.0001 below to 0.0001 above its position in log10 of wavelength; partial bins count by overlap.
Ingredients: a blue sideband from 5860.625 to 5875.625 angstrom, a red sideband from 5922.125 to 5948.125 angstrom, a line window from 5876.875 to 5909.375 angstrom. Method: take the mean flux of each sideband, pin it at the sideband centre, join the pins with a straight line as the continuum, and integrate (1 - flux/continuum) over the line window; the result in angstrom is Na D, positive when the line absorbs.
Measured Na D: 2.5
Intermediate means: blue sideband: 44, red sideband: 44.9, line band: 41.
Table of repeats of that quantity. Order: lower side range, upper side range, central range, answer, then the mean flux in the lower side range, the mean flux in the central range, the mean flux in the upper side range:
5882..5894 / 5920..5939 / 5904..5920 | -1.44 angstrom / 38.3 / 45.4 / 44.1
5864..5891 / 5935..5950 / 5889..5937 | 2.27 angstrom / 42.7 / 42.6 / 46.4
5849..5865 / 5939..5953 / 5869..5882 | 0.48 angstrom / 46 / 44.4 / 46.5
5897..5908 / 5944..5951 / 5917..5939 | 0.25 angstrom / 43.2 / 44.4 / 46.1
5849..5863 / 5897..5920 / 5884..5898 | 2.53 angstrom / 46.4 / 36.9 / 44.4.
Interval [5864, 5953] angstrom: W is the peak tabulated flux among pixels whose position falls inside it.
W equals 48.04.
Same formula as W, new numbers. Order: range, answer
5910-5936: 46.2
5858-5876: 45.66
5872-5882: 44.53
